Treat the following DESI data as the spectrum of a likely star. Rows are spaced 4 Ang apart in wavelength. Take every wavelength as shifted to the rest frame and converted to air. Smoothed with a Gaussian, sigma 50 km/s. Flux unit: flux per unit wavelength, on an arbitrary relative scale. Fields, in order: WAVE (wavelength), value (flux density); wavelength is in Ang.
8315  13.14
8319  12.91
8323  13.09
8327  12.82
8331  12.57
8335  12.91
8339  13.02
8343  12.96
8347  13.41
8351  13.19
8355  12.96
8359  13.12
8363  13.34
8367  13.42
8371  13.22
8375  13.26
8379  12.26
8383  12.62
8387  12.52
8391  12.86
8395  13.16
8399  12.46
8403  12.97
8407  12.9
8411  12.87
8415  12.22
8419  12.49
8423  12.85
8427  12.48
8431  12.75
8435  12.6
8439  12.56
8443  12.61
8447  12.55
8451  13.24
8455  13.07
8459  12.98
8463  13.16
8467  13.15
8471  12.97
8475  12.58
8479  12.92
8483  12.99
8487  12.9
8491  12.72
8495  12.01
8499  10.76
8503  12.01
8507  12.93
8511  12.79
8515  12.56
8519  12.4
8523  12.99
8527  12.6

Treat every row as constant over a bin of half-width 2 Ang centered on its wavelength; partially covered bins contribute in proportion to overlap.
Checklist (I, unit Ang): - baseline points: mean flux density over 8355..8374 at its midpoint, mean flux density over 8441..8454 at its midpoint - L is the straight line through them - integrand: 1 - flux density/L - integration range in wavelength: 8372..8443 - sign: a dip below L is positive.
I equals 1.8 Ang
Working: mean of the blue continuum 13.2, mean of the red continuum 12.8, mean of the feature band 12.7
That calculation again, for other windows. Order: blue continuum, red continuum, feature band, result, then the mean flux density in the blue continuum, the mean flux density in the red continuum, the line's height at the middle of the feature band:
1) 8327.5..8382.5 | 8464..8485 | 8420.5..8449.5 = 0.7 Ang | 13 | 12.9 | 13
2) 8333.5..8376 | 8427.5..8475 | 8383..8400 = 0.4 Ang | 13.2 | 12.9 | 13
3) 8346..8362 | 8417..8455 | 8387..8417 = 0.3 Ang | 13.2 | 12.7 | 12.9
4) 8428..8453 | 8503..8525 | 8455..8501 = 0.1 Ang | 12.7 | 12.7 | 12.7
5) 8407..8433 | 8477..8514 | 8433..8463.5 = -0.6 Ang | 12.6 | 12.5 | 12.6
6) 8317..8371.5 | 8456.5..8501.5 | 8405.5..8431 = 0.4 Ang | 13.1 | 12.6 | 12.8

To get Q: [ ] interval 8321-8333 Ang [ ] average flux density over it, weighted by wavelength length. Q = 12.8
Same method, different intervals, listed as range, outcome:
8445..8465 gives 13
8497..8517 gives 12.2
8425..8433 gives 12.6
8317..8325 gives 13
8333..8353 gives 13.1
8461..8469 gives 13.2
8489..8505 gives 11.9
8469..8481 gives 12.8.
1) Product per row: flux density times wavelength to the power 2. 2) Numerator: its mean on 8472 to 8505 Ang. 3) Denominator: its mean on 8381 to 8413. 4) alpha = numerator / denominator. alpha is 0.99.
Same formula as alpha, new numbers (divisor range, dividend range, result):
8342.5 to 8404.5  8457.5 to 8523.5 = 1.00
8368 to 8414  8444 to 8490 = 1.03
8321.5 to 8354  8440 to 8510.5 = 1.01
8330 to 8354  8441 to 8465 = 1.02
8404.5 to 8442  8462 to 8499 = 1.02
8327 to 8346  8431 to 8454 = 1.01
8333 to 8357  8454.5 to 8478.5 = 1.02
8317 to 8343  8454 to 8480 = 1.04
